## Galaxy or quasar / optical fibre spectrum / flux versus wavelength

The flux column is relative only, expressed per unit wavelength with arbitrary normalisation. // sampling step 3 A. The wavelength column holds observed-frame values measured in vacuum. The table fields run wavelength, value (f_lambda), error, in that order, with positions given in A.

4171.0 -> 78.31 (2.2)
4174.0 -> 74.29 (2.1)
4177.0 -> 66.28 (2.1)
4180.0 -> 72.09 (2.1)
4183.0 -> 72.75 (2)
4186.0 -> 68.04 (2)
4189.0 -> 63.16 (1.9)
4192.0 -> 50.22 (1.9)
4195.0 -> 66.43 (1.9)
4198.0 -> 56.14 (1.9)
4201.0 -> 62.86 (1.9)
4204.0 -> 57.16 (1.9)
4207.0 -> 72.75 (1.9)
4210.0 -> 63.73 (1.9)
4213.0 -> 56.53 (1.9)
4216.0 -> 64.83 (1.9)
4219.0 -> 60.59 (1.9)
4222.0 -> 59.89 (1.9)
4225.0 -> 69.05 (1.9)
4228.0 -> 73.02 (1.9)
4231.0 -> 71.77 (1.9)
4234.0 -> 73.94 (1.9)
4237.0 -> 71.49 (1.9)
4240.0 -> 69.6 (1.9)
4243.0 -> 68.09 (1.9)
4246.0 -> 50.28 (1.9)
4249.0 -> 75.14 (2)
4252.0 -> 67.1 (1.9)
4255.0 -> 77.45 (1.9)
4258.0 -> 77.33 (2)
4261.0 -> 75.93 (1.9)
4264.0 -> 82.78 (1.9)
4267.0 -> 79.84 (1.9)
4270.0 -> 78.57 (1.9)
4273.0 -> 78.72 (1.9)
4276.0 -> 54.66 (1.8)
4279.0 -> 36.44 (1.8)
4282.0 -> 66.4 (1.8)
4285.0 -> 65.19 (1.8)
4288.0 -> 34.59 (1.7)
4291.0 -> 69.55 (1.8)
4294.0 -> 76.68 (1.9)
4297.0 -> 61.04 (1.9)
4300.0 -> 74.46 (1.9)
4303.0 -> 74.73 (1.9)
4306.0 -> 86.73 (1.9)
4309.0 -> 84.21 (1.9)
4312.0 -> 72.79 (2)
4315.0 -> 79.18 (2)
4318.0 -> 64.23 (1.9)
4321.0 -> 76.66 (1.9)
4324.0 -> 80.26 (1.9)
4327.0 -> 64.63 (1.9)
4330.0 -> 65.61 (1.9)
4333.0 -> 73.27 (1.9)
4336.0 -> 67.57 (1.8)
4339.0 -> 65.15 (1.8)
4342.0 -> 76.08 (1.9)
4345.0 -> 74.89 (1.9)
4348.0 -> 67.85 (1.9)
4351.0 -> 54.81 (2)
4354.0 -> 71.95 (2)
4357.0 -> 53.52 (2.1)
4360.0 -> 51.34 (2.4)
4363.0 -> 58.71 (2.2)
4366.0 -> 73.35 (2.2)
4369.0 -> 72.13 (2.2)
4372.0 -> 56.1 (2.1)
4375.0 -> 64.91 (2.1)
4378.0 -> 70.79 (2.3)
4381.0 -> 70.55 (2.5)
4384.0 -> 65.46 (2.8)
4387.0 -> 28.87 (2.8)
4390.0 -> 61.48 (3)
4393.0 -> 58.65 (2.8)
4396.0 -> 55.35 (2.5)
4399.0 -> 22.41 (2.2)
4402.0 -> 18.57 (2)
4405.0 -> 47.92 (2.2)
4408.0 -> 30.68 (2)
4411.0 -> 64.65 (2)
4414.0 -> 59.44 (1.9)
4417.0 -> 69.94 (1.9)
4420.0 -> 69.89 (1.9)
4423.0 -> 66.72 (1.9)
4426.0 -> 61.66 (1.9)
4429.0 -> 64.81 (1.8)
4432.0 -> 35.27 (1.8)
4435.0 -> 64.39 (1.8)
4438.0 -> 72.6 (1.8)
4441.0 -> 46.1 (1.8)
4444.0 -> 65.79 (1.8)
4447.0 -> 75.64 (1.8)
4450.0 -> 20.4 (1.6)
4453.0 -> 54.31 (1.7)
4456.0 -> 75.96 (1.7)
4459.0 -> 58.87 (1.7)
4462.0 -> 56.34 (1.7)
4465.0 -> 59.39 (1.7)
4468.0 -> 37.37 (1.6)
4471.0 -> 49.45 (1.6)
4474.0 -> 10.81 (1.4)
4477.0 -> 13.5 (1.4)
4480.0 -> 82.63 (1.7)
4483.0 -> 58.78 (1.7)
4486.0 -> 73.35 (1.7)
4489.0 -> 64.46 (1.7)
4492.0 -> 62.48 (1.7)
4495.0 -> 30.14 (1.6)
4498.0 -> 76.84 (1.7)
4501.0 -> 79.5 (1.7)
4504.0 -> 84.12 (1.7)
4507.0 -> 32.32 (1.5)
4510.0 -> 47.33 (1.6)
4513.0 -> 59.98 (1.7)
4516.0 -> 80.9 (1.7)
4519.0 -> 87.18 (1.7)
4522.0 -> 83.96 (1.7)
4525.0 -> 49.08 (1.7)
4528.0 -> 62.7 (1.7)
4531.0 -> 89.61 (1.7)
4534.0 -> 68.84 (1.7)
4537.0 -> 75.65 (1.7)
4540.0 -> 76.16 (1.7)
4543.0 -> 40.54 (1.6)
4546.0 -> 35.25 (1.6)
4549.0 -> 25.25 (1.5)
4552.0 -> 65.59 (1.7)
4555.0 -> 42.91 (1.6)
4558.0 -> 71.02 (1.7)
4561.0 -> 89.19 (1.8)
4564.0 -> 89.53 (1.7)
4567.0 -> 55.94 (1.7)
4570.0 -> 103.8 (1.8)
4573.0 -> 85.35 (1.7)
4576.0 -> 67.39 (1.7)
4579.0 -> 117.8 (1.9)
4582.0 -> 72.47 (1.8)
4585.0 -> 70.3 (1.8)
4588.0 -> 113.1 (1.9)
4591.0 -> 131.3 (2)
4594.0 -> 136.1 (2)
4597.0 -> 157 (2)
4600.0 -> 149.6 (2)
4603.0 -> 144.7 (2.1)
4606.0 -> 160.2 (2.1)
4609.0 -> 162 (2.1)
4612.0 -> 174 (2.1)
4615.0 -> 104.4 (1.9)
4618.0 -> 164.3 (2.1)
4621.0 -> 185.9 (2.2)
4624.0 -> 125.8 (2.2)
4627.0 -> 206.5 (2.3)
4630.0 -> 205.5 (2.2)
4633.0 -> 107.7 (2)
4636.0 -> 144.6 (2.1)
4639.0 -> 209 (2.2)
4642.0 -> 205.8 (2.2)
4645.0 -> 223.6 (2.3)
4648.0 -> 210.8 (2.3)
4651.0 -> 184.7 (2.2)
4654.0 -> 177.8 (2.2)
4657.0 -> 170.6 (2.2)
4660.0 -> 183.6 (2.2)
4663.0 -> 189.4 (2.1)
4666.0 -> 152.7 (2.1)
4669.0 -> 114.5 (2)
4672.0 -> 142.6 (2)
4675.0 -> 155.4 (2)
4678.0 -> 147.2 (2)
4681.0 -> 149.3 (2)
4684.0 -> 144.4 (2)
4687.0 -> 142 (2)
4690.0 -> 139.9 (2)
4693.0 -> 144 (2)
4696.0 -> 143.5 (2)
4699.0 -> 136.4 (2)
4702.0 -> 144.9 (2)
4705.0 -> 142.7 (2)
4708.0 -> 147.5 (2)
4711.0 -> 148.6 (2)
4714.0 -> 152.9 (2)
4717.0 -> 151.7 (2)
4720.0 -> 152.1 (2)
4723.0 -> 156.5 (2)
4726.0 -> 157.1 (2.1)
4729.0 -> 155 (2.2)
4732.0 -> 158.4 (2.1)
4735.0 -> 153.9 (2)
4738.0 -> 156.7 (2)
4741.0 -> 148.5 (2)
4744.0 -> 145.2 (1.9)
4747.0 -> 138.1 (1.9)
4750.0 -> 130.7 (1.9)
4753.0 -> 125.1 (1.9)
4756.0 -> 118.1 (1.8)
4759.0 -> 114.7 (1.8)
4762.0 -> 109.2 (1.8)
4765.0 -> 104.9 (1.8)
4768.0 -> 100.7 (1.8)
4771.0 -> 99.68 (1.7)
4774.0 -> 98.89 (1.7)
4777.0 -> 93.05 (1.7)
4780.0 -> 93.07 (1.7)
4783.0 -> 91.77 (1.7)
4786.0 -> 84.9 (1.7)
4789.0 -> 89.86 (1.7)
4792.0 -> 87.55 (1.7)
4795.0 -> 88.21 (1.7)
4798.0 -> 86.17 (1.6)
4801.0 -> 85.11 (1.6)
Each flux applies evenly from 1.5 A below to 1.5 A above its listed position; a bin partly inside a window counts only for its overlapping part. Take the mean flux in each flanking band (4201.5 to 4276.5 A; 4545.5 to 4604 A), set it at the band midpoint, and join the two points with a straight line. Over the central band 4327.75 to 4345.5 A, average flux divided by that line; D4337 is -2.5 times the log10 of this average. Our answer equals 0.09 mag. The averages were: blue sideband 69.3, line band 69.9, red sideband 91.7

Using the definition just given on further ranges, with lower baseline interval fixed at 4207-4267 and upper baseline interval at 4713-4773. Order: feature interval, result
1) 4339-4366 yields 0.30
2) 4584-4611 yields -0.18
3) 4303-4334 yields 0.07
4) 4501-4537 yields 0.48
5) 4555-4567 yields 0.44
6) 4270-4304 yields 0.19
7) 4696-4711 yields -0.10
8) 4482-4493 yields 0.49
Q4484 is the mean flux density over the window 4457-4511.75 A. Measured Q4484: 54.5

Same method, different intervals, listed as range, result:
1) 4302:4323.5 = 77.1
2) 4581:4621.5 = 137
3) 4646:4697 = 159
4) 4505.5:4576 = 66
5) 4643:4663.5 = 192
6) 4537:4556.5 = 49.8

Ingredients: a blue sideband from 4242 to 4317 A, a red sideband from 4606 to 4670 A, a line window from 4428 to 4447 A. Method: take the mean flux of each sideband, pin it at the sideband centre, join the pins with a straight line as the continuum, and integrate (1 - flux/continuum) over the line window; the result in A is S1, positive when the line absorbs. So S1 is 9.2 A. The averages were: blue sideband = 69.9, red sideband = 172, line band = 59.4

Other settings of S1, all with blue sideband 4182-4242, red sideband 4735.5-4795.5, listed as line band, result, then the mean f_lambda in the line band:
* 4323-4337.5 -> 1.0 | 69.9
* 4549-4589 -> 7.4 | 77.9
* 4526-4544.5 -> 4.8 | 68.4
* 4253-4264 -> -1.3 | 77.3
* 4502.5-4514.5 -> 4.6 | 55.9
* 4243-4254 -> 0.5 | 65.3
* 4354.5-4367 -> 2.9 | 59.7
